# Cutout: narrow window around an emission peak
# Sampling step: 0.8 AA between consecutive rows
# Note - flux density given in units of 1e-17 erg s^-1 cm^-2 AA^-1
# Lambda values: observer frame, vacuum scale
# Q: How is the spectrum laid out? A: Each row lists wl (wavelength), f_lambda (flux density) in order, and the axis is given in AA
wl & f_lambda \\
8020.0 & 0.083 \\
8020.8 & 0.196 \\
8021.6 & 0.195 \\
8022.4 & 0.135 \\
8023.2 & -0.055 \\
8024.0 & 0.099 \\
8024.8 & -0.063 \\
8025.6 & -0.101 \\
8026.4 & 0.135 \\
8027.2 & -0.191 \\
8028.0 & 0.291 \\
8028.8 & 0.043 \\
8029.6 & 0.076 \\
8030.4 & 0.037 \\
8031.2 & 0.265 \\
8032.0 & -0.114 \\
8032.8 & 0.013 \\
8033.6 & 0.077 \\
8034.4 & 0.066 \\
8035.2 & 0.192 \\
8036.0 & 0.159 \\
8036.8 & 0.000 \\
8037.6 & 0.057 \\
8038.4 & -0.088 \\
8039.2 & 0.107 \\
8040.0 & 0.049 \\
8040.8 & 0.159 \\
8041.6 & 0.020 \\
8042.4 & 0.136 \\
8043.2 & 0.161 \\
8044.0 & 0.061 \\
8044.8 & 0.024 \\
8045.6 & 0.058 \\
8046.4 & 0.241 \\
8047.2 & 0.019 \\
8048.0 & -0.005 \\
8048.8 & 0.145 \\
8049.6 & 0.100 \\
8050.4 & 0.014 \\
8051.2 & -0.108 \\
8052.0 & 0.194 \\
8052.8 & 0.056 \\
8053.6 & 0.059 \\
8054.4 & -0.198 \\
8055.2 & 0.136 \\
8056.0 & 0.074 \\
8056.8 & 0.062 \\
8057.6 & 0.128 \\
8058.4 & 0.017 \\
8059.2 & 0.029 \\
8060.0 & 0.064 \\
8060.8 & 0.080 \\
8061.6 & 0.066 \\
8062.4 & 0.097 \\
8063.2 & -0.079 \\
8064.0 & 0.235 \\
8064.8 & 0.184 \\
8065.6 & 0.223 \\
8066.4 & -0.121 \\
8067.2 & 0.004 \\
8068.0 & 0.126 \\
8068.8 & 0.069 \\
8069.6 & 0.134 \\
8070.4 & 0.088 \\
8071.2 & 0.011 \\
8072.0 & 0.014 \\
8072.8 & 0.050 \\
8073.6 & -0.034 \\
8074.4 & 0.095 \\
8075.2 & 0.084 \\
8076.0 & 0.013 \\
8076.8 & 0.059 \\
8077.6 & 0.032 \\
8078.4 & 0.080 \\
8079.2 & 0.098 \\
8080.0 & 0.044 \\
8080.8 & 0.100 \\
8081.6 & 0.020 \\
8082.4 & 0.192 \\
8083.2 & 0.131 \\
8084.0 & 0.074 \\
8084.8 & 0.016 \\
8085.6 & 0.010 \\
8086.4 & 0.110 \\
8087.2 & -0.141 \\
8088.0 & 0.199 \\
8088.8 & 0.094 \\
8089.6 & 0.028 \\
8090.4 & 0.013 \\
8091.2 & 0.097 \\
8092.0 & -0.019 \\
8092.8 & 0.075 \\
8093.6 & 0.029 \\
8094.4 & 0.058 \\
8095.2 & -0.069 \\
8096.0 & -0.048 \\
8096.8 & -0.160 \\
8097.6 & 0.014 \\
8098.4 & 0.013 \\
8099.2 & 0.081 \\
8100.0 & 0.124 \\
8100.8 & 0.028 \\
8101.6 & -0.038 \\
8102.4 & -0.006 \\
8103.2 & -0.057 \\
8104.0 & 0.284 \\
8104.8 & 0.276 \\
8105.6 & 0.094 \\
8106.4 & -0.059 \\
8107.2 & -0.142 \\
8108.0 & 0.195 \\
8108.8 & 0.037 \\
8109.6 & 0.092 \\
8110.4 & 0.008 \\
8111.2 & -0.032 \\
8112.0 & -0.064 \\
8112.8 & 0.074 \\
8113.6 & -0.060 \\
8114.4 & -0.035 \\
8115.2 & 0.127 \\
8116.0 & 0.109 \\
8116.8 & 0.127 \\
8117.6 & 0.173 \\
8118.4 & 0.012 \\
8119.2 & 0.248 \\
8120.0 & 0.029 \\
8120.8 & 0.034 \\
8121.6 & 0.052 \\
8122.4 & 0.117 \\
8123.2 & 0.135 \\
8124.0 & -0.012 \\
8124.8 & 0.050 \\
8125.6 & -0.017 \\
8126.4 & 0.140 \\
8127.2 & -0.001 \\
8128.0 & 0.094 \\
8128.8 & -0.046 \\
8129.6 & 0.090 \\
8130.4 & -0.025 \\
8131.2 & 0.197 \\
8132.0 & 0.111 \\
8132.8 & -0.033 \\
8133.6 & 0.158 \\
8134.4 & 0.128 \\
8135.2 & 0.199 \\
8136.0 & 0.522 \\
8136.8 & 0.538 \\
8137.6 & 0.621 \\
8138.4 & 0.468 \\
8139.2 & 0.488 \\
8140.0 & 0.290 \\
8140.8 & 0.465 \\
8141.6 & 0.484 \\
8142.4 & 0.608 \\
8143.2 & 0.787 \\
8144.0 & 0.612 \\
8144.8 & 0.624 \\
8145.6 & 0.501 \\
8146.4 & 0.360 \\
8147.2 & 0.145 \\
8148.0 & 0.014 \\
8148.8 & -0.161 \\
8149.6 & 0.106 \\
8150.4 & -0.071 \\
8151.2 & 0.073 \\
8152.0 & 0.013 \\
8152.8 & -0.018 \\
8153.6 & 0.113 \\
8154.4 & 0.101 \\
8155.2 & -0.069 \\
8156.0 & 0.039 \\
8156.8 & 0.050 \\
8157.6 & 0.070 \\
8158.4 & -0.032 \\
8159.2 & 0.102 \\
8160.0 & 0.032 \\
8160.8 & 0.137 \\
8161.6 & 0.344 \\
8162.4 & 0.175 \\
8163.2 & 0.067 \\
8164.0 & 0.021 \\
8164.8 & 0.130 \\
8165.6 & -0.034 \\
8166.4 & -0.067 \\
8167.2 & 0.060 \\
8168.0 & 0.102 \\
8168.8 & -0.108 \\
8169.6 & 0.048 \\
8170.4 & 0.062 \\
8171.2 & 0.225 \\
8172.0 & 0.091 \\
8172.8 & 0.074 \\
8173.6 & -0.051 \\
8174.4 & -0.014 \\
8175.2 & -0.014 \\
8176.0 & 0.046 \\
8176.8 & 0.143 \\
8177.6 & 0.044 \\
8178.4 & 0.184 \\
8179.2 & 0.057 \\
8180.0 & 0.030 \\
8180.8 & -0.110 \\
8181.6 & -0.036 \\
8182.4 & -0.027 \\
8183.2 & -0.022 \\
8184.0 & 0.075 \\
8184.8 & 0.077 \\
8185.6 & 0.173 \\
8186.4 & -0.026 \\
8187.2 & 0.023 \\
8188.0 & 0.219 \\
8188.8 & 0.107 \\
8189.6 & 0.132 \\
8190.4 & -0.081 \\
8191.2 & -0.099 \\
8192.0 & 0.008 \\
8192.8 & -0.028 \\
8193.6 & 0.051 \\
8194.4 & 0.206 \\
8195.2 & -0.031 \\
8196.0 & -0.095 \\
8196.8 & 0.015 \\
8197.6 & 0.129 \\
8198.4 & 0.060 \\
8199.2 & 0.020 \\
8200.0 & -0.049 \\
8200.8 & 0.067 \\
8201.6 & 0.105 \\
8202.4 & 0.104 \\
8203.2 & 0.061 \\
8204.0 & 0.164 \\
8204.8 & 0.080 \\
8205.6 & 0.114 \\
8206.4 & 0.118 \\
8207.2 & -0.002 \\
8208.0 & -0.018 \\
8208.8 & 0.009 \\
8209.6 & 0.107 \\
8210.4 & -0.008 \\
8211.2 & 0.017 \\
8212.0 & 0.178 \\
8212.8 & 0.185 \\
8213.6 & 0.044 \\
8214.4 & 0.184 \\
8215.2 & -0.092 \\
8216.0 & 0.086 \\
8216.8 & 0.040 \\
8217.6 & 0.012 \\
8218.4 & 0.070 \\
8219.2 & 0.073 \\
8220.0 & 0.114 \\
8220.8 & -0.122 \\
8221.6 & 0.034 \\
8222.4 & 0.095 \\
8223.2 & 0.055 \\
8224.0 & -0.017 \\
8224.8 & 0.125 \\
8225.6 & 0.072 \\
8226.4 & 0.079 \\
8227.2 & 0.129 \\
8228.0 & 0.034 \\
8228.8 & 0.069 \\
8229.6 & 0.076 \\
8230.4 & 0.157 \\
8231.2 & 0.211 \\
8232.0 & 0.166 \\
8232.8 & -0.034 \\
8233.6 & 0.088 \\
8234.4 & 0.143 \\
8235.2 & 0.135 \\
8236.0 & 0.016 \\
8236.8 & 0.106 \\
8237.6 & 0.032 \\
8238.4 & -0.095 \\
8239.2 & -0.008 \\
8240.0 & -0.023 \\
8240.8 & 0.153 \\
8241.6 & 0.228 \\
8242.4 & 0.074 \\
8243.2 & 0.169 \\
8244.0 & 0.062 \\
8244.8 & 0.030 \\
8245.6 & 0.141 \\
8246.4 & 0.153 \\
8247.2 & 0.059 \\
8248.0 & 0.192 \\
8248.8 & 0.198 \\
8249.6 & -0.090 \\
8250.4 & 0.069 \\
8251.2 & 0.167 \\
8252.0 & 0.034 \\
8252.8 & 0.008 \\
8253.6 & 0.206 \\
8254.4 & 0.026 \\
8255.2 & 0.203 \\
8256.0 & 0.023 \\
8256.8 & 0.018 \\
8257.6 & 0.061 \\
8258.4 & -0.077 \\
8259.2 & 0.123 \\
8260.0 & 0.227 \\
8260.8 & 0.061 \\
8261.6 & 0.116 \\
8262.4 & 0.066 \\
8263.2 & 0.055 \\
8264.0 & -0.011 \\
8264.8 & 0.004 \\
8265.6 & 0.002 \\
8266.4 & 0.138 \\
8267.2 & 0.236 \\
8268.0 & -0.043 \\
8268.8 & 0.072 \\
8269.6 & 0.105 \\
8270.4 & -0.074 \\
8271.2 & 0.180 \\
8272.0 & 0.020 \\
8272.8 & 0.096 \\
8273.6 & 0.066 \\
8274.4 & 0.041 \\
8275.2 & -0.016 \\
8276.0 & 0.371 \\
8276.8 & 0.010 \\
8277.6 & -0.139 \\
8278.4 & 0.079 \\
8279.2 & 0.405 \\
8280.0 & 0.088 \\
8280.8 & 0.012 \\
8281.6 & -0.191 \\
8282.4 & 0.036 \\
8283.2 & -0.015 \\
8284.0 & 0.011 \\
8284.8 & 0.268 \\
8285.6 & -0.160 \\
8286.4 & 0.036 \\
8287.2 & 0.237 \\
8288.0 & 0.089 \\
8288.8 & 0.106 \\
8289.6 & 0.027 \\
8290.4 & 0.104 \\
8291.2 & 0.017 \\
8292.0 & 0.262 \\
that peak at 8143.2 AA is [O II]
